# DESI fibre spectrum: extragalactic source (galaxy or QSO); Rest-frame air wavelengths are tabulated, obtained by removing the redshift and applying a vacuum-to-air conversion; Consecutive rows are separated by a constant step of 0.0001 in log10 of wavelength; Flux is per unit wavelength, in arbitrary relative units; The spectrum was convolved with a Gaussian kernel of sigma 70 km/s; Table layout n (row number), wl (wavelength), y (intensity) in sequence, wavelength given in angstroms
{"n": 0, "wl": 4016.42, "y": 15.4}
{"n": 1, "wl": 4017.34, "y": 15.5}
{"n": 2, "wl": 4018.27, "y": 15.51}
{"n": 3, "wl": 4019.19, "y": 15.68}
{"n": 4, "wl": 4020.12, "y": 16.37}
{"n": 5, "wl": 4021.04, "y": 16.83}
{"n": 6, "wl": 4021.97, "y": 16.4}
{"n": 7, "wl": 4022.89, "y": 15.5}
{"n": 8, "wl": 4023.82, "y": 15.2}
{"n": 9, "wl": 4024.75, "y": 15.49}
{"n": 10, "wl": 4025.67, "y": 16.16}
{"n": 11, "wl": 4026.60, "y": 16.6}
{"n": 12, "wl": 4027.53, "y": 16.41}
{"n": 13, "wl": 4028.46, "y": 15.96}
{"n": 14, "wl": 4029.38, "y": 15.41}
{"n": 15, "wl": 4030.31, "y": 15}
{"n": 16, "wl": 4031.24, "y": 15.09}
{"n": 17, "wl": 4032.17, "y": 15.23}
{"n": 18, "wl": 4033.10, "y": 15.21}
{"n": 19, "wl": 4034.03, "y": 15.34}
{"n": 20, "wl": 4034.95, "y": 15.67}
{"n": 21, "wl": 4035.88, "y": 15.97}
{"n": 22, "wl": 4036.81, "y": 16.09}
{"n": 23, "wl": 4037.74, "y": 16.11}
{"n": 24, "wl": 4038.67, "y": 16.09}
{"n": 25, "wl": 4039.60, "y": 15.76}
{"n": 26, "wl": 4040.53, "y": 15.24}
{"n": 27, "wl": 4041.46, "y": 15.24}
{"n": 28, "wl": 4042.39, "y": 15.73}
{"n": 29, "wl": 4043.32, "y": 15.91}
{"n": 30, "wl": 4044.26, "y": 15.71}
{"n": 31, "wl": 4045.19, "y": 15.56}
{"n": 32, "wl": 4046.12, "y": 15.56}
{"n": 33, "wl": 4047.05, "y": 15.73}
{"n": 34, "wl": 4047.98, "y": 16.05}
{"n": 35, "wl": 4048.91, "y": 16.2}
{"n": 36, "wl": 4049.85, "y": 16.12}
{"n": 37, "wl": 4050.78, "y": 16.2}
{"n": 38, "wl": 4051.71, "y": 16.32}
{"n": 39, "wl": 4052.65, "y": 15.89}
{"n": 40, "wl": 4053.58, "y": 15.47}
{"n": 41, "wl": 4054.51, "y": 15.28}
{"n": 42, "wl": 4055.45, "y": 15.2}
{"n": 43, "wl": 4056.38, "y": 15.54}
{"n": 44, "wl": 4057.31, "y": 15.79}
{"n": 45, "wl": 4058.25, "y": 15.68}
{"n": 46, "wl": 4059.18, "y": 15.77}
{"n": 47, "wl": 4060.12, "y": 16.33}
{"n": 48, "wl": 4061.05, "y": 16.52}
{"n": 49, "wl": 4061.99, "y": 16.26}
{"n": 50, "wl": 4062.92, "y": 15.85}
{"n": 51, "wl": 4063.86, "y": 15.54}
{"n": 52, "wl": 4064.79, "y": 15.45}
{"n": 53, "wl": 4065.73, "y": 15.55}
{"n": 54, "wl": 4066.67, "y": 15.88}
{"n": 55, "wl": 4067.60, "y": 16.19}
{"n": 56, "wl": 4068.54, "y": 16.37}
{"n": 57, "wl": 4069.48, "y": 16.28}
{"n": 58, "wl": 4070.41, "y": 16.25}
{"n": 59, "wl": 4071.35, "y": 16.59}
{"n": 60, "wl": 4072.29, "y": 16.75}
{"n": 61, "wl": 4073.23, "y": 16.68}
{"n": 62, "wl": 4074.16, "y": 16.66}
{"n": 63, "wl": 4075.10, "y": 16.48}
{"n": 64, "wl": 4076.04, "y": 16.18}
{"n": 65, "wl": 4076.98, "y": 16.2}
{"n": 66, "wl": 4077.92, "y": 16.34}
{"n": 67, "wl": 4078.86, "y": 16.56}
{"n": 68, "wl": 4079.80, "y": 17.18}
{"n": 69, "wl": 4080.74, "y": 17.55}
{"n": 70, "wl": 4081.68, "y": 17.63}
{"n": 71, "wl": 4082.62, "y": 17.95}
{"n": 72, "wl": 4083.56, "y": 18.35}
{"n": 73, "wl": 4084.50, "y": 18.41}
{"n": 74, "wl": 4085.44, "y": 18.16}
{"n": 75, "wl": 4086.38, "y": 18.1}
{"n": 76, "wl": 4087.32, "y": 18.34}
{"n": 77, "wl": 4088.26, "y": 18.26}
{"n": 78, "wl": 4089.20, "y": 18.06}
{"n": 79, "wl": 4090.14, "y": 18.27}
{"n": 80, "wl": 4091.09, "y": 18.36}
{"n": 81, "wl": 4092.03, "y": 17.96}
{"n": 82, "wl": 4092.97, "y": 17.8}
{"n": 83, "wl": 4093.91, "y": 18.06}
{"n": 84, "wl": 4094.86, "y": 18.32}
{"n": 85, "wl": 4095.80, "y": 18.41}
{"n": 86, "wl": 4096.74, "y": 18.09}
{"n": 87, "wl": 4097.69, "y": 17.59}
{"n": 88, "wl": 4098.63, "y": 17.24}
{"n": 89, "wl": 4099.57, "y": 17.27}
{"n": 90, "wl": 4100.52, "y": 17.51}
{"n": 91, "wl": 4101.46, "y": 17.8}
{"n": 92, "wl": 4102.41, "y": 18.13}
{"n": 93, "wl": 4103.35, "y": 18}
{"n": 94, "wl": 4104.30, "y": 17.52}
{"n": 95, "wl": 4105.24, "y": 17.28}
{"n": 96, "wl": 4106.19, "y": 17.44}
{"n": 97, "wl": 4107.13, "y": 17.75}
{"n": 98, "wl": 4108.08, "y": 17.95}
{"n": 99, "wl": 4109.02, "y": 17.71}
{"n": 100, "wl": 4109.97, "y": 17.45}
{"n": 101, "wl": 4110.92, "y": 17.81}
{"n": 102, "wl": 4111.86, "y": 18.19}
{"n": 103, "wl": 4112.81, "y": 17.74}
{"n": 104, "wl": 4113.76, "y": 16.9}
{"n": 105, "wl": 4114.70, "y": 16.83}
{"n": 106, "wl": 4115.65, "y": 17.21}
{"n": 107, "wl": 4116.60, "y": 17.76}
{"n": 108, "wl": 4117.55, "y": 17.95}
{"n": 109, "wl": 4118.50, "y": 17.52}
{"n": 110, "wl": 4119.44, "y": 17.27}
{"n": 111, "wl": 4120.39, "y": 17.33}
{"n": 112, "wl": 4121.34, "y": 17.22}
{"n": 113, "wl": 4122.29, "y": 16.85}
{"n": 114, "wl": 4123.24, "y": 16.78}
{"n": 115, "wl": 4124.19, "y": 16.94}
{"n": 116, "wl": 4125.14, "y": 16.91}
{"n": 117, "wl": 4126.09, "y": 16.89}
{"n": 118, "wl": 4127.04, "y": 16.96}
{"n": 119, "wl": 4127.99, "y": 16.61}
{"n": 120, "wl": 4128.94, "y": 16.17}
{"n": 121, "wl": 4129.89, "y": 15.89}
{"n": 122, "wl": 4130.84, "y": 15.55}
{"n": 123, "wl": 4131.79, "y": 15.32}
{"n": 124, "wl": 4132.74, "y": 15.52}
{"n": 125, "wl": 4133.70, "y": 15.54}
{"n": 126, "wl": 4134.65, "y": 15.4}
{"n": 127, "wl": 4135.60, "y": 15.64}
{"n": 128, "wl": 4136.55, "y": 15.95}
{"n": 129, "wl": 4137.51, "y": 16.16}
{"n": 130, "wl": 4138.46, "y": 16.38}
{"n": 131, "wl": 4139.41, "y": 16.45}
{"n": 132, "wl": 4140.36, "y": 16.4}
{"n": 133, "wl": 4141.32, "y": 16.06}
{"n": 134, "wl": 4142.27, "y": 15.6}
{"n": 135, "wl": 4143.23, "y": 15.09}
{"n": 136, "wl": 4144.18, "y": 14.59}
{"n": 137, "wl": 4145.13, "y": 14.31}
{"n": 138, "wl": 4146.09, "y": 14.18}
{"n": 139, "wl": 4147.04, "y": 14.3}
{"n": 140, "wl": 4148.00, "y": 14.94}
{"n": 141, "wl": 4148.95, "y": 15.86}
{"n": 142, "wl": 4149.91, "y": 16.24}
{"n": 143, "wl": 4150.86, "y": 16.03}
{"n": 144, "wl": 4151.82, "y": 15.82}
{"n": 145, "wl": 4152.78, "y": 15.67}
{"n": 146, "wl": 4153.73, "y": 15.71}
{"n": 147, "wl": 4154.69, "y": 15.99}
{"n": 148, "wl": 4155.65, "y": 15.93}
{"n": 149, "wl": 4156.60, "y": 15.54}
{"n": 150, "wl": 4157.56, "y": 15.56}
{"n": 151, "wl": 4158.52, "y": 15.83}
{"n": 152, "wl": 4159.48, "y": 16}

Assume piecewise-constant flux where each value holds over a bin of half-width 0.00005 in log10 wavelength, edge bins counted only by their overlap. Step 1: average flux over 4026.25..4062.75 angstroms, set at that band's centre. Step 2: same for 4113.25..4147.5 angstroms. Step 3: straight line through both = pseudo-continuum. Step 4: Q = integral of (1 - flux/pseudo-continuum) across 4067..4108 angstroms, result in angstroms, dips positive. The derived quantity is -3.7 angstroms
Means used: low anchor 15.8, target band 17.5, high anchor 16.2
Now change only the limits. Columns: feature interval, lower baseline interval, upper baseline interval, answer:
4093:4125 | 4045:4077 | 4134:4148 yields -3.9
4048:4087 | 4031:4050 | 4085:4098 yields 1.3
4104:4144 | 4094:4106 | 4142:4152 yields -0.8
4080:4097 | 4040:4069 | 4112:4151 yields -2.2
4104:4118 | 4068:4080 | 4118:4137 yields -1.0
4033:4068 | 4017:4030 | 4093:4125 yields 1.4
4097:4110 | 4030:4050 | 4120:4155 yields -1.5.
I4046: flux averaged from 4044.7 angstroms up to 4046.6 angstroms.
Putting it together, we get 15.6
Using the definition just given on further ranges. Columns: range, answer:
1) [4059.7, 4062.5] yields 16.4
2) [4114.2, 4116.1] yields 17.1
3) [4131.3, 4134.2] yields 15.4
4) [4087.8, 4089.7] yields 18.2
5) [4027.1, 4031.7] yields 15.6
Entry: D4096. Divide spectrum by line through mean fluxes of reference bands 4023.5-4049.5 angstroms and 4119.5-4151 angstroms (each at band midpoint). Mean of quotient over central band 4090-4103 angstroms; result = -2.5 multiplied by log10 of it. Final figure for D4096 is -0.13 mag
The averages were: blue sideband 15.7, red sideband 16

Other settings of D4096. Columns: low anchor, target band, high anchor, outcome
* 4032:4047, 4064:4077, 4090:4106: 0.04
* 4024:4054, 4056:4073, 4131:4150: -0.02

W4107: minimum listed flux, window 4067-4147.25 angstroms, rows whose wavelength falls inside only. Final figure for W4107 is 14.18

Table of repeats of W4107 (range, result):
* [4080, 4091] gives 17.55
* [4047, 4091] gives 15.2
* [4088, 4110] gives 17.24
